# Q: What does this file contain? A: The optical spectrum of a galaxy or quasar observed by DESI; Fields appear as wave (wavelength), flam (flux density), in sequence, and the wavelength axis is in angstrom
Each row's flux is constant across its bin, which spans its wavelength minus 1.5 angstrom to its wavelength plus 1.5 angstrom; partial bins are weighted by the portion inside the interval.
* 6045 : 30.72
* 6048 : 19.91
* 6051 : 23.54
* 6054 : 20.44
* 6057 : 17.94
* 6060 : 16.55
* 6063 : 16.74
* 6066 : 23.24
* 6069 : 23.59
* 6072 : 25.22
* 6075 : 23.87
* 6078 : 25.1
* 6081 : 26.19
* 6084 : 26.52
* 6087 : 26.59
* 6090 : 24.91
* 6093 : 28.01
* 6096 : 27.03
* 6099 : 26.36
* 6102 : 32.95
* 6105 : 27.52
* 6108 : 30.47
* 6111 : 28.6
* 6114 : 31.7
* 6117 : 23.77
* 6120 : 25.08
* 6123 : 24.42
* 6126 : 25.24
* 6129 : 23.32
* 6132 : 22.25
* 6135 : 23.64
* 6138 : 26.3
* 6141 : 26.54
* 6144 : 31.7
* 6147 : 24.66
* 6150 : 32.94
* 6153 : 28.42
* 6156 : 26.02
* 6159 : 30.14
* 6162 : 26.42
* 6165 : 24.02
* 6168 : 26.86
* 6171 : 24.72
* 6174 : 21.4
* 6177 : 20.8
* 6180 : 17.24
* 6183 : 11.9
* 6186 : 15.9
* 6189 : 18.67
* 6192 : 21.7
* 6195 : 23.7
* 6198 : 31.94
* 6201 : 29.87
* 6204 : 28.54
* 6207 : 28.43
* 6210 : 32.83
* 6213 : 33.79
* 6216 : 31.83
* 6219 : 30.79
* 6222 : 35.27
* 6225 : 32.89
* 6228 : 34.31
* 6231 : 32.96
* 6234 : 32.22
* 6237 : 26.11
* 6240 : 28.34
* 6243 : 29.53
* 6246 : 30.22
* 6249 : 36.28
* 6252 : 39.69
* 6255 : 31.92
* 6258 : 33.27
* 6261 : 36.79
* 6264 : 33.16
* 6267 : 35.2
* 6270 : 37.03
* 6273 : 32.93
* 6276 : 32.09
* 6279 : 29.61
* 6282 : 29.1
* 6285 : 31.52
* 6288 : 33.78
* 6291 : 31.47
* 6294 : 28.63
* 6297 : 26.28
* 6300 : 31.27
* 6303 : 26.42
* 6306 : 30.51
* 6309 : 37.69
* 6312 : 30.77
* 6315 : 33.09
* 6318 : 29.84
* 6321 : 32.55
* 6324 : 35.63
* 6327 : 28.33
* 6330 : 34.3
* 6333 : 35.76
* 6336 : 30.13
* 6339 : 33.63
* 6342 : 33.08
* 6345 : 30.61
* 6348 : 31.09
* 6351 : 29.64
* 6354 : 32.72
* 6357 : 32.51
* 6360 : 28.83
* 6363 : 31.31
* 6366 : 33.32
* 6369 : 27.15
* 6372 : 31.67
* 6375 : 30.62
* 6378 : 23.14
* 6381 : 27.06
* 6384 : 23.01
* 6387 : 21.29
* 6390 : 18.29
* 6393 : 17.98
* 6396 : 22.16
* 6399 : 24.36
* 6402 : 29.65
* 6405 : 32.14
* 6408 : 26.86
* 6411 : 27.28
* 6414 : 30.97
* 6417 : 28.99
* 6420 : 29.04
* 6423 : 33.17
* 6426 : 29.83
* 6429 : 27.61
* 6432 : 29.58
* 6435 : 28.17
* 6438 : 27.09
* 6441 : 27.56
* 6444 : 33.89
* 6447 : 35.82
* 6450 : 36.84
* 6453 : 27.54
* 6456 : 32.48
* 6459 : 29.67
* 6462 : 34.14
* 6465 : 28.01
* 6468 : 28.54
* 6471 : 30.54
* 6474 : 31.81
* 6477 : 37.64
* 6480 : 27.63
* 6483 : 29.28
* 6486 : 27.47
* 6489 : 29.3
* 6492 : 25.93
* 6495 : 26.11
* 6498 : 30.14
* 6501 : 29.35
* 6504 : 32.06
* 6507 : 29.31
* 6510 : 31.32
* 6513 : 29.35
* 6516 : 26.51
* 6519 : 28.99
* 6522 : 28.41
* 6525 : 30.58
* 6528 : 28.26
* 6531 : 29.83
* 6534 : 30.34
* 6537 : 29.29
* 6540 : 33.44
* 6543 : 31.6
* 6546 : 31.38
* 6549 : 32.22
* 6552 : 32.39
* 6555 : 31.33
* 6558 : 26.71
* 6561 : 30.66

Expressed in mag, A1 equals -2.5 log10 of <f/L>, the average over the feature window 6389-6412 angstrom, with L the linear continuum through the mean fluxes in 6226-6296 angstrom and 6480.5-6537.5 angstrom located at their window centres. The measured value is 0.22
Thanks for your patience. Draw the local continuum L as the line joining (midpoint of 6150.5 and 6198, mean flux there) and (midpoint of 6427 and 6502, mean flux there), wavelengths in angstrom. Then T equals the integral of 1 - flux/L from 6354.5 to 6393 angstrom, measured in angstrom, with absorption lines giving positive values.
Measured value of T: 1.0 angstrom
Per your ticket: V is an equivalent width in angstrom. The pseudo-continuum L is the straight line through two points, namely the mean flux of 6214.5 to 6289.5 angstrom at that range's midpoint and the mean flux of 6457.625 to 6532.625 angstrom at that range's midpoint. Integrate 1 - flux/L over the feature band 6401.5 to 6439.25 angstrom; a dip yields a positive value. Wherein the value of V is 1.6 angstrom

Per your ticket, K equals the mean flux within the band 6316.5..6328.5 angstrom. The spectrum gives 31.6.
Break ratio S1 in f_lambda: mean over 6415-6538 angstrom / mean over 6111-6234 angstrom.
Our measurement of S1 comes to 1.12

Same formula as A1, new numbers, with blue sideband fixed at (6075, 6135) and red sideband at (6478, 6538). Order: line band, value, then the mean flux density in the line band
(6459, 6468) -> -0.061 mag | 30.4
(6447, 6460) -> -0.125 mag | 32.2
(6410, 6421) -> -0.026 mag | 29.2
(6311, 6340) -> -0.163 mag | 32.4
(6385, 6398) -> 0.365 mag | 20.2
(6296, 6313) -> -0.106 mag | 30.6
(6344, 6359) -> -0.117 mag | 31.3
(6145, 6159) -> -0.062 mag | 28.4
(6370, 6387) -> 0.065 mag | 26.6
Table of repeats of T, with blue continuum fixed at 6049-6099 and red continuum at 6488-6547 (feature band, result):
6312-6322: -1.79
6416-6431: -0.78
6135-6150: -1.87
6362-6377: -1.63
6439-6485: -4.05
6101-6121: -3.79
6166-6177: 0.45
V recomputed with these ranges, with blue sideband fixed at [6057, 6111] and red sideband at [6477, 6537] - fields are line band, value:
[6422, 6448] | -1.5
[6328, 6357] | -4.9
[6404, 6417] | -0.4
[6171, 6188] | 5.2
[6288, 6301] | -1.3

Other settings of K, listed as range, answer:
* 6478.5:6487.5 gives 28.1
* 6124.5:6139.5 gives 24.1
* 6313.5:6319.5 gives 31.5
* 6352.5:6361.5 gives 31.4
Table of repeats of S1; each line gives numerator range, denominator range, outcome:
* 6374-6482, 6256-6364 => 0.90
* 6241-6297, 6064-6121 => 1.23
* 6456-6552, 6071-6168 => 1.12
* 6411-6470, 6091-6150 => 1.13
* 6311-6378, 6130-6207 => 1.27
